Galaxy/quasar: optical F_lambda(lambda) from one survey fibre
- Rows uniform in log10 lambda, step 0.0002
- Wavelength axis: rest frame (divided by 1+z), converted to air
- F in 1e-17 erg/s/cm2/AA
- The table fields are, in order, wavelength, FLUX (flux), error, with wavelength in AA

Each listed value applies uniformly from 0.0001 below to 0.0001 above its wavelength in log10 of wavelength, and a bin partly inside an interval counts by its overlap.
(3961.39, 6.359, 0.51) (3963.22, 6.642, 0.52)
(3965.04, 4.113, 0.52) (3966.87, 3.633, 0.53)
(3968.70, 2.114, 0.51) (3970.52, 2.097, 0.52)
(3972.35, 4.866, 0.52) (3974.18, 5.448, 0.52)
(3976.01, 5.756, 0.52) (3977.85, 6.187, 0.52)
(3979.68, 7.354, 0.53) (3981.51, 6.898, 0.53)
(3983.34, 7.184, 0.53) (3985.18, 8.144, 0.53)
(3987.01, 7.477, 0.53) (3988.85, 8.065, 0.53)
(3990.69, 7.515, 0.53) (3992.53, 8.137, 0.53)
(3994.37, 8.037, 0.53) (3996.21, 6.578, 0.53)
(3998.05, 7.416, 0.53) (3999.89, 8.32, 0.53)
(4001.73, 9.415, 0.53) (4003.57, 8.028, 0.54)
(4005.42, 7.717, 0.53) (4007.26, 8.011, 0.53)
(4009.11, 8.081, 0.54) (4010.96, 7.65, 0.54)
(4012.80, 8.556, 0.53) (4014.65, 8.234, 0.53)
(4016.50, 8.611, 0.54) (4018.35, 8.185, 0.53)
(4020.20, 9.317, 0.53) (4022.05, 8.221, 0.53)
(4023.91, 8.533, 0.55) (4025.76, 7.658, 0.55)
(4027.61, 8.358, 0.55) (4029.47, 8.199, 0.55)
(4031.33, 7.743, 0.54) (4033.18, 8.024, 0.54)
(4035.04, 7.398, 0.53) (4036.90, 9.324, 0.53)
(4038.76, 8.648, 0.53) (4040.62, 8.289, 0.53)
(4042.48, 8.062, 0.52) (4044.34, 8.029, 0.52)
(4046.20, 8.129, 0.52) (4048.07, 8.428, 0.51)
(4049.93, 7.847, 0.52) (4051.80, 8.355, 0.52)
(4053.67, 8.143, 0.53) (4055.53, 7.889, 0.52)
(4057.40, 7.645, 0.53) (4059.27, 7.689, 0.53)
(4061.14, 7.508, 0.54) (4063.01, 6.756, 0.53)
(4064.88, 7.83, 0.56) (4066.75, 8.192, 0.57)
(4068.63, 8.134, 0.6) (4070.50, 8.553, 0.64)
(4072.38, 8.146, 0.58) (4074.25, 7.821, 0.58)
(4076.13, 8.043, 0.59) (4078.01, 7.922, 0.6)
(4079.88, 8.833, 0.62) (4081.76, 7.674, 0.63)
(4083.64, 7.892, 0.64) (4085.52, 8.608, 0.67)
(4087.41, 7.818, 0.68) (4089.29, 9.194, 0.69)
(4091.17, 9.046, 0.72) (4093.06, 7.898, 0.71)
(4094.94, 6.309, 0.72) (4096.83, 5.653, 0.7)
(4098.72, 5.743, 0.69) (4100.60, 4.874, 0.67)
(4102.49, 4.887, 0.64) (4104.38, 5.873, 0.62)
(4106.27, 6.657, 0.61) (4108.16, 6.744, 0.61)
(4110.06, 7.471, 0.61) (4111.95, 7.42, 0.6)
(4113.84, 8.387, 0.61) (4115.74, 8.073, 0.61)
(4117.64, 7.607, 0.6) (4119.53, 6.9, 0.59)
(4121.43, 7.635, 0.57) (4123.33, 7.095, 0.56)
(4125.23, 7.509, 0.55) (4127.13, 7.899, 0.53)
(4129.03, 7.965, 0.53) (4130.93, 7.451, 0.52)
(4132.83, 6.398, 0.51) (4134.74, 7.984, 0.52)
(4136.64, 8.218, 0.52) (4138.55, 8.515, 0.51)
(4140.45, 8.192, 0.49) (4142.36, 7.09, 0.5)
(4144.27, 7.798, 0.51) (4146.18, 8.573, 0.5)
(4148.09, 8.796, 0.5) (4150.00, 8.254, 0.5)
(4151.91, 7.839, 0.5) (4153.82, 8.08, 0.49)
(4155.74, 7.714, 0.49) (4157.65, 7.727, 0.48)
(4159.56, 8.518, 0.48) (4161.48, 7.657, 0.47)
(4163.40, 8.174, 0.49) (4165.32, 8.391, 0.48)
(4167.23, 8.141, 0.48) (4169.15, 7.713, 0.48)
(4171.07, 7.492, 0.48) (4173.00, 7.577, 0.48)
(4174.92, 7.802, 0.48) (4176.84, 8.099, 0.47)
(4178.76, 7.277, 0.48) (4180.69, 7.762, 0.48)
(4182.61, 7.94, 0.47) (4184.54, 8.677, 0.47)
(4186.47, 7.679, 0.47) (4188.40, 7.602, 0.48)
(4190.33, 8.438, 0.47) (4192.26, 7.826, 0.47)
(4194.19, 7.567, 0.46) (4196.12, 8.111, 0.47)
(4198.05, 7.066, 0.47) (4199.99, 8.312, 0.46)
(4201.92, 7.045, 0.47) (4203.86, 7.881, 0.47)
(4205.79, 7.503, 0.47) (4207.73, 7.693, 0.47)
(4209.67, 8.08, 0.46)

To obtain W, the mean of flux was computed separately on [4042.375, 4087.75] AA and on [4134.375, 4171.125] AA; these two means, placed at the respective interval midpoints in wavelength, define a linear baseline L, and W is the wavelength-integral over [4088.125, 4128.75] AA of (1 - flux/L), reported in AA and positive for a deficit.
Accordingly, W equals 4.7 AA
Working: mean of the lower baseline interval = 8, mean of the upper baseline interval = 8.06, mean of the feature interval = 7.11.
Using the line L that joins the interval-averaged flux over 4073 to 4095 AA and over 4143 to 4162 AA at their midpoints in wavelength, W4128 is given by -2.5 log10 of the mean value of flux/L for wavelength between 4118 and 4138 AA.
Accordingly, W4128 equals 0.08 mag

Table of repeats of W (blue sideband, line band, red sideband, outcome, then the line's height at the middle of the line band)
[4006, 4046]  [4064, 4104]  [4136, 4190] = 2.9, 8.13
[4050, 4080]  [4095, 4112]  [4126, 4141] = 3.8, 7.87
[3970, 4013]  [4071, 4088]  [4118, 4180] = -1.2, 7.56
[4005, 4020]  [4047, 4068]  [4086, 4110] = -1.1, 7.46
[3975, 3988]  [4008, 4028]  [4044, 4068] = -2.4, 7.43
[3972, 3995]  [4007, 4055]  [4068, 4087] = -4.0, 7.6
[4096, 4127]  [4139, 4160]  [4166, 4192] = -1.8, 7.41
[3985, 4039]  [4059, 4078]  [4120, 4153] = 0.3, 7.98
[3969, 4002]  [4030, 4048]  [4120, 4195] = -2.7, 7.13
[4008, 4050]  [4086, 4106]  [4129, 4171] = 3.3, 8.09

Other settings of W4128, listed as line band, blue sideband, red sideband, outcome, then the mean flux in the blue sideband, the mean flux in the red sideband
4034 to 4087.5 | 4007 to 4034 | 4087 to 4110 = -0.086 mag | 8.23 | 6.73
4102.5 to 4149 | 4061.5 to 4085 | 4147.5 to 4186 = 0.061 mag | 7.98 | 7.97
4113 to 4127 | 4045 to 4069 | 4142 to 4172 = 0.050 mag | 7.88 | 8.02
